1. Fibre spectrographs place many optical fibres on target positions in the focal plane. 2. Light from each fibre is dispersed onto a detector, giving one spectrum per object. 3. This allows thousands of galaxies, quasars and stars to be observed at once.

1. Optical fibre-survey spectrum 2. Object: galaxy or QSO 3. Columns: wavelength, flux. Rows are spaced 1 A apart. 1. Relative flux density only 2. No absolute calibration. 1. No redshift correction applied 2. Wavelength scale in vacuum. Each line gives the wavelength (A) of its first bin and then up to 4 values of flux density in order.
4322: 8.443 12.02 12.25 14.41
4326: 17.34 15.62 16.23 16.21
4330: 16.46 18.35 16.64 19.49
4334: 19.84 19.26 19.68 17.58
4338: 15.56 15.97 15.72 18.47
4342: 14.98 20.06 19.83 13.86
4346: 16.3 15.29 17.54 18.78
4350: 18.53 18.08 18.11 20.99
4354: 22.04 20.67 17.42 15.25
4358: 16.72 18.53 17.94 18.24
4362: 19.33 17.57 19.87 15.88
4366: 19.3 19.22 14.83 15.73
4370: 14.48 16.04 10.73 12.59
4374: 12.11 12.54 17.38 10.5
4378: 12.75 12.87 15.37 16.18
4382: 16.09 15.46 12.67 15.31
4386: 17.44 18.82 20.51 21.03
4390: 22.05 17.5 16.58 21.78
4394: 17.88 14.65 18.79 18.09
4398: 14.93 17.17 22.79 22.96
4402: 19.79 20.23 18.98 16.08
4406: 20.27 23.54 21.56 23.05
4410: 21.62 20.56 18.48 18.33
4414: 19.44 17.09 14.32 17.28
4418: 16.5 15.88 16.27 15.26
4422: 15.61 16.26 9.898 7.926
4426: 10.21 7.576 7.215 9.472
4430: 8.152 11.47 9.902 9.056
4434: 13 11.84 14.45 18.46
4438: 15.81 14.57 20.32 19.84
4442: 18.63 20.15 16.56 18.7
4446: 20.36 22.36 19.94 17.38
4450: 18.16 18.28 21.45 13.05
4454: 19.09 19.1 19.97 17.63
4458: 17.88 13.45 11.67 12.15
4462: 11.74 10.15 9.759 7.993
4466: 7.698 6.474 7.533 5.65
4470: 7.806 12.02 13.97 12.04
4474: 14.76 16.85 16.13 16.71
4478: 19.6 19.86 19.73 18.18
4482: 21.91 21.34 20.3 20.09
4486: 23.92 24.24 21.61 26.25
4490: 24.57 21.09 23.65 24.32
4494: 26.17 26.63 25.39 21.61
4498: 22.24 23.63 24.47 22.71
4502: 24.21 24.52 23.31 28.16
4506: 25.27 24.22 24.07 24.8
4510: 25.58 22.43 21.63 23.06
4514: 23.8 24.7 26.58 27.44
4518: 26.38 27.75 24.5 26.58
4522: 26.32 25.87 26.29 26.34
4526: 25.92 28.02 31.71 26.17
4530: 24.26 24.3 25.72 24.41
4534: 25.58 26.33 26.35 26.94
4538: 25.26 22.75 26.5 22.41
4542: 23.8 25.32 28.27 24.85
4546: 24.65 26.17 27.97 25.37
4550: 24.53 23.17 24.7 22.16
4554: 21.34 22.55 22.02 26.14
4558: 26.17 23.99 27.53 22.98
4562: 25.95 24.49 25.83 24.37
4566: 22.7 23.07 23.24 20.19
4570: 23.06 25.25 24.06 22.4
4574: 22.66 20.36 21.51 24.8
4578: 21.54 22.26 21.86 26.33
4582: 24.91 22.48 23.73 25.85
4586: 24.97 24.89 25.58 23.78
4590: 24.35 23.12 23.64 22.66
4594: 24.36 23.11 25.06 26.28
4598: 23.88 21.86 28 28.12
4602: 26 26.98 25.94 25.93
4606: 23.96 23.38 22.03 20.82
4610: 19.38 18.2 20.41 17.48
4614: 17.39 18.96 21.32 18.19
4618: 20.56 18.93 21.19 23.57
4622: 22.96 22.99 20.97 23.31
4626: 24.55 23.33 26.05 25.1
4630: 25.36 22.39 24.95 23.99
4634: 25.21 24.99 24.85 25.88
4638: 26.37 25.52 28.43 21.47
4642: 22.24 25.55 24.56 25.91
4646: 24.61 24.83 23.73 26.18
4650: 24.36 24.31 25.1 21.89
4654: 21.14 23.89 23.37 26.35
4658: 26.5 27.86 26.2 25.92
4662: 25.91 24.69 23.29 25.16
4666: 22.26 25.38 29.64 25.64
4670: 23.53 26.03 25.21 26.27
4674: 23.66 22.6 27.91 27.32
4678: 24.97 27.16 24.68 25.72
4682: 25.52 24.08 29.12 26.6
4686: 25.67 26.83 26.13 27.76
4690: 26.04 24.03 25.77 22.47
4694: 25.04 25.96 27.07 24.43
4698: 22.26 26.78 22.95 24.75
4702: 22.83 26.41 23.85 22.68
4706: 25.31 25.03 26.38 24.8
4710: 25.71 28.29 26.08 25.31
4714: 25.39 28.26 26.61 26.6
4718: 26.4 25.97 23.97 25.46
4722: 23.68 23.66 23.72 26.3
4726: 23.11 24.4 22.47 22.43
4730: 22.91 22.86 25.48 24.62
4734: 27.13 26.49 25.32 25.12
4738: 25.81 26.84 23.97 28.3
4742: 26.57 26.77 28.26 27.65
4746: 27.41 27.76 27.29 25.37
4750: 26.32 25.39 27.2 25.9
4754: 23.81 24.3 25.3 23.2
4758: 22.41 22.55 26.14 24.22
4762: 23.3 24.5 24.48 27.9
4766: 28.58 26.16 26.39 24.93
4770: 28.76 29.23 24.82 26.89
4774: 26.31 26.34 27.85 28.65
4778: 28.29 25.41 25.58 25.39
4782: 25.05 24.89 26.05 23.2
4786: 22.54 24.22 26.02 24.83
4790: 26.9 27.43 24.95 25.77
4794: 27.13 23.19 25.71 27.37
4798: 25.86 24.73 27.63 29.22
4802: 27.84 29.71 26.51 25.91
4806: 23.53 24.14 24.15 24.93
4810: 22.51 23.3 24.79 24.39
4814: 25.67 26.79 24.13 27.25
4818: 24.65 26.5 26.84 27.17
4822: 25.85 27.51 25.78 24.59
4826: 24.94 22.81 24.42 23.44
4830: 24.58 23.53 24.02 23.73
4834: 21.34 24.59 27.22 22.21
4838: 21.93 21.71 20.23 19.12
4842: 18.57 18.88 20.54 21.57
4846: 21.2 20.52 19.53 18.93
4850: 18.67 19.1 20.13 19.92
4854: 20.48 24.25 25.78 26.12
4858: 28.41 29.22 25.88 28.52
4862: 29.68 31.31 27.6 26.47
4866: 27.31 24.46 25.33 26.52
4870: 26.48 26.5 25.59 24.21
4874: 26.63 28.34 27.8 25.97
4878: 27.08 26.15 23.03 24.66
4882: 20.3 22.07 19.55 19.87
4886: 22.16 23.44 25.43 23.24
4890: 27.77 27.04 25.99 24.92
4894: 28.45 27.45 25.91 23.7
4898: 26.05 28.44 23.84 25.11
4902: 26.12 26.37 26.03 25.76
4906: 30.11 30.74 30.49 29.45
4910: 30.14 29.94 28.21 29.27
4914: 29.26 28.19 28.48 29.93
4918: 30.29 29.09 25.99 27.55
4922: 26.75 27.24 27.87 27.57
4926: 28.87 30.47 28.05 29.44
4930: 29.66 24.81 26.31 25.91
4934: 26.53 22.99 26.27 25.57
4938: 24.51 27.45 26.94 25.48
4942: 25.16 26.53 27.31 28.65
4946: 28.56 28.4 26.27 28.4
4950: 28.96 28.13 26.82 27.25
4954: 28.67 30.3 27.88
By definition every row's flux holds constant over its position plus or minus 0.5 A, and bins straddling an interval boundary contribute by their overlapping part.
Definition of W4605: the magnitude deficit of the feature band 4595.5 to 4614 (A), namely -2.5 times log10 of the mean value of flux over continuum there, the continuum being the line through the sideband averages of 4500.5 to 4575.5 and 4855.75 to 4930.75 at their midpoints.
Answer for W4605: 0.08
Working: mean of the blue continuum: 24.8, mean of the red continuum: 26.8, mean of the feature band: 23.4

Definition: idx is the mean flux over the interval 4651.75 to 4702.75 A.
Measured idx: 25.2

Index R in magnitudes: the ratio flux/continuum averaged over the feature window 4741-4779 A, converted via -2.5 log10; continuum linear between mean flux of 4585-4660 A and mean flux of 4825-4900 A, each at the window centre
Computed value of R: -0.094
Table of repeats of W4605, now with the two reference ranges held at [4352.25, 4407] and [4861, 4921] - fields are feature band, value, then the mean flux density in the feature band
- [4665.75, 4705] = -0.115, 25.4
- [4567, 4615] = -0.107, 23.3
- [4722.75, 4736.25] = -0.032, 24.3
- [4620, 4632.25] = -0.091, 23.7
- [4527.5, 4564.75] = -0.230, 25.1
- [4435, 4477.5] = 0.228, 15.1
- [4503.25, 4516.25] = -0.234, 24.4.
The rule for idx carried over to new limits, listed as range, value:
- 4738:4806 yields 26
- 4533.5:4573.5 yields 24.5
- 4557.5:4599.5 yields 23.8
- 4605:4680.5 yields 23.9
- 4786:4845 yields 24.7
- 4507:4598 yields 24.6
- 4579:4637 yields 23.4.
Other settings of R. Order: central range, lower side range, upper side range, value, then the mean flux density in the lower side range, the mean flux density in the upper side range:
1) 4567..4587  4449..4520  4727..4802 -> -0.08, 19.6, 25.8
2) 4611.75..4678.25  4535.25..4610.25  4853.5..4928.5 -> 0.03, 24.2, 26.6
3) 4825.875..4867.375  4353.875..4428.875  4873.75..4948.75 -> 0.09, 16.8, 26.7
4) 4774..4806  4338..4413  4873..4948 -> -0.06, 17.6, 26.7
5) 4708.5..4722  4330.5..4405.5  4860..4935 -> -0.11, 17.3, 26.7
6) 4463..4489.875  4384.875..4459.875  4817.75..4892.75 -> 0.13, 17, 24.2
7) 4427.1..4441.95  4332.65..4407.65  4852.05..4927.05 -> 0.38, 17.4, 26.5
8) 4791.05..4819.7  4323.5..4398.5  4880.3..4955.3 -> -0.04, 16.9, 26.8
